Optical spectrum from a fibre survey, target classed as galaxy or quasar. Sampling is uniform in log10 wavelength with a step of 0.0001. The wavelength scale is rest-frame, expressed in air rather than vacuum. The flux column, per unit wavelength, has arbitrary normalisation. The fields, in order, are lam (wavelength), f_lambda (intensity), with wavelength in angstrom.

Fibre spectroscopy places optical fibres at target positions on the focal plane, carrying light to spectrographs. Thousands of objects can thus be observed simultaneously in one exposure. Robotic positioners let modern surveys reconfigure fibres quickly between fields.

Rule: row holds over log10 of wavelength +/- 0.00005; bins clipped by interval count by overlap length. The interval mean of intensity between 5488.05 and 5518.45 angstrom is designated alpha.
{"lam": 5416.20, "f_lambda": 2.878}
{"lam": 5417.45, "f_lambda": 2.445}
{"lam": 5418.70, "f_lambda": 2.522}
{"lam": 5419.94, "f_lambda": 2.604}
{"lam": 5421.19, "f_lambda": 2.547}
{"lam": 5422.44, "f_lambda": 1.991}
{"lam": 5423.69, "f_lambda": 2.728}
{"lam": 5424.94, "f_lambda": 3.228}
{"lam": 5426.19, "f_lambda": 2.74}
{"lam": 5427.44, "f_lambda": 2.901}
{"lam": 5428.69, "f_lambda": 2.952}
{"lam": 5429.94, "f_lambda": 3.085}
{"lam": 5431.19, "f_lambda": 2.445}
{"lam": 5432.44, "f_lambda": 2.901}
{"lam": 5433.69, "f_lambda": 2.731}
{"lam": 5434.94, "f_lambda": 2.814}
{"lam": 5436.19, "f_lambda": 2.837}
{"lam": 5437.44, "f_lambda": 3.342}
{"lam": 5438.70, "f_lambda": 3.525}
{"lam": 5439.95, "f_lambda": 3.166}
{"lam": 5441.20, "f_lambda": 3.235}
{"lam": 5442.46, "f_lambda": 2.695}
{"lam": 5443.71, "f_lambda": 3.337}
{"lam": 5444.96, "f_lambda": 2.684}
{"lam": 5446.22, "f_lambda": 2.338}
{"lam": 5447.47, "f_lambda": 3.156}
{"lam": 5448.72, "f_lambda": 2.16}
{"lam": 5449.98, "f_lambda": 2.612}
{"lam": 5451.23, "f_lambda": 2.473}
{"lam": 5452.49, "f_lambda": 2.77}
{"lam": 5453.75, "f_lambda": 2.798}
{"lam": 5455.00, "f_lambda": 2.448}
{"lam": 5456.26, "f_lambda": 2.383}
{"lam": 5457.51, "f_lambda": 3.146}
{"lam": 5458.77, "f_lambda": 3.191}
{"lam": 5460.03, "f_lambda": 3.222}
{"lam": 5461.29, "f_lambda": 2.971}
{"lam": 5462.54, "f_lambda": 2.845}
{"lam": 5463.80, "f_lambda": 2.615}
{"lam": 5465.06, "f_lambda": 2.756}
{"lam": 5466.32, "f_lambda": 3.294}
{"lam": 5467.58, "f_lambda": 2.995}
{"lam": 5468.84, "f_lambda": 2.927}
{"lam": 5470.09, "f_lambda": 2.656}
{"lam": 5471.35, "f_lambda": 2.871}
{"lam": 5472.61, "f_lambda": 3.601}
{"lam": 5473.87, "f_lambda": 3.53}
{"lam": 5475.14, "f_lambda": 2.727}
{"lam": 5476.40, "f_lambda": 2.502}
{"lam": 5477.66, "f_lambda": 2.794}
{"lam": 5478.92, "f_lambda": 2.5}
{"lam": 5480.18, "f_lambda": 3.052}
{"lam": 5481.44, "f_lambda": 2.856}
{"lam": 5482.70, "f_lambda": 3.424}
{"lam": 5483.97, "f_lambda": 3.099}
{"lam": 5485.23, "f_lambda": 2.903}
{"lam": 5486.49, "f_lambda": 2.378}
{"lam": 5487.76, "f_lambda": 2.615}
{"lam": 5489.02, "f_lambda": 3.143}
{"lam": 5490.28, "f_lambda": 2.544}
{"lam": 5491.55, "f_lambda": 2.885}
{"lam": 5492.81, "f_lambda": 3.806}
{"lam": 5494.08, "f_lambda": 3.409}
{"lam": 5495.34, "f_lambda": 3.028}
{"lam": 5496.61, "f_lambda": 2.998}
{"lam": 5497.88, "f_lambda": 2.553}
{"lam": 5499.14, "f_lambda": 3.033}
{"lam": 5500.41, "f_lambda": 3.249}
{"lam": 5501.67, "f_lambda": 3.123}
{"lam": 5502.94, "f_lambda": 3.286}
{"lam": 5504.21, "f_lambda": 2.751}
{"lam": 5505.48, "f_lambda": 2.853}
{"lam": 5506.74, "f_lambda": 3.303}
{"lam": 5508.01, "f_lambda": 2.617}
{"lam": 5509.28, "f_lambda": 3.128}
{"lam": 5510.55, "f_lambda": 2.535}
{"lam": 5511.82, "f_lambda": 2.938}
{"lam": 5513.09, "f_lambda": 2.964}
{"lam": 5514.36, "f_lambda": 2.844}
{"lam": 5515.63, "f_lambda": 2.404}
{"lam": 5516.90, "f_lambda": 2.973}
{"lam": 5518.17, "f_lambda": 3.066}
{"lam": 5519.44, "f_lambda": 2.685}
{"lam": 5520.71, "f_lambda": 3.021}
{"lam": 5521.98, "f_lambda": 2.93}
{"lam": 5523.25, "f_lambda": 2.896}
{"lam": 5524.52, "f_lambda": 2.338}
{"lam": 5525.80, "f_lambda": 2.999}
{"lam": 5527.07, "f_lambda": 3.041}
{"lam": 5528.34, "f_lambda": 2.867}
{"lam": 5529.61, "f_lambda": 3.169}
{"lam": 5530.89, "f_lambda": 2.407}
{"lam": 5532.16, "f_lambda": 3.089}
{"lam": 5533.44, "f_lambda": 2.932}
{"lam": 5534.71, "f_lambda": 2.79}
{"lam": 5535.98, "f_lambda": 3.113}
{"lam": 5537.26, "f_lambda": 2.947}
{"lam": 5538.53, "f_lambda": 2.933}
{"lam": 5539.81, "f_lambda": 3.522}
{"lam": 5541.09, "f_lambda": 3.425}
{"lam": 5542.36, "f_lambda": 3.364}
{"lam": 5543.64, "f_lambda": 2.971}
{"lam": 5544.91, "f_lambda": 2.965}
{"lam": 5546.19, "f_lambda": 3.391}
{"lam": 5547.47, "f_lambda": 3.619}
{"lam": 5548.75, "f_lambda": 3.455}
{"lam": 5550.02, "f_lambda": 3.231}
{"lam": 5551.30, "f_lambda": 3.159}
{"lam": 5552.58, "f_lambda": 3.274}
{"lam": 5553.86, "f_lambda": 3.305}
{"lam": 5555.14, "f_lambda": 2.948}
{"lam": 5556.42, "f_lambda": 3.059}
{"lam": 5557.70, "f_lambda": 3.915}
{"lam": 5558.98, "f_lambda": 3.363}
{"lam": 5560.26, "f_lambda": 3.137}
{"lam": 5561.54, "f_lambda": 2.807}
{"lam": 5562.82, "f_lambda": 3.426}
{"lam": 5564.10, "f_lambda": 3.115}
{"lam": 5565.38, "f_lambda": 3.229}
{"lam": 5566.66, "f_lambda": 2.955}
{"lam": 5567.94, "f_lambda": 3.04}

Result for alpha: 2.97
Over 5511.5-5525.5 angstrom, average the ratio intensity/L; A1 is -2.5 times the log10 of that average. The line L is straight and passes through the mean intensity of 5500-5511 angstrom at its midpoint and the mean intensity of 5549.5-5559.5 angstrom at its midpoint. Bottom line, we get 0.09 mag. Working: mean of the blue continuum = 2.99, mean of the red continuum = 3.28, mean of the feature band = 2.82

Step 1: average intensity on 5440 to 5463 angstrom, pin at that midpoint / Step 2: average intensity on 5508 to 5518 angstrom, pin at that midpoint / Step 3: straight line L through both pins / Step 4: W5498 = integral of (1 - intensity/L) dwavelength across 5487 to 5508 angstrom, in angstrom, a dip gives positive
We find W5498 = -1.5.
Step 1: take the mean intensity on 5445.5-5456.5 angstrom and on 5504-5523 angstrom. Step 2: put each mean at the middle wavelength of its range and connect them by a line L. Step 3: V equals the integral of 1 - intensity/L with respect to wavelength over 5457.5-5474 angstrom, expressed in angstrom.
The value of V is -2.4 angstrom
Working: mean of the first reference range 2.58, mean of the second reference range 2.87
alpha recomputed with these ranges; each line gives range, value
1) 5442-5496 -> 2.89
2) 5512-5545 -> 2.95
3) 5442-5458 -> 2.69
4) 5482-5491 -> 2.87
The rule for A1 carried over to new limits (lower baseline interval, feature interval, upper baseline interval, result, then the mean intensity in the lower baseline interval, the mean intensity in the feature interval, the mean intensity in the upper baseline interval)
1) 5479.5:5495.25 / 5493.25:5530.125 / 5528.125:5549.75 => 0.046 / 3.01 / 2.93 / 3.12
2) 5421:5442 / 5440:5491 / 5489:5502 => 0.047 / 2.9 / 2.86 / 3.07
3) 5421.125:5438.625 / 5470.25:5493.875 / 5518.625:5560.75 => 0.000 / 2.83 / 2.96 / 3.1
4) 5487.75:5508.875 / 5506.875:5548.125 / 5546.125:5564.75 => 0.066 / 3.02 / 2.97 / 3.28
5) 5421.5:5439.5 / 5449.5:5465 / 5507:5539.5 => 0.031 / 2.87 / 2.79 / 2.88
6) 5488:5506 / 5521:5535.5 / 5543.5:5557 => 0.101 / 3.04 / 2.87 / 3.23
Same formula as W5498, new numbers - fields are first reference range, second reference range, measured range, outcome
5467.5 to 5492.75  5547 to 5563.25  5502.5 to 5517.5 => 0.90 angstrom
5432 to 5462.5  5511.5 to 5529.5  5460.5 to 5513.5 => -1.61 angstrom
